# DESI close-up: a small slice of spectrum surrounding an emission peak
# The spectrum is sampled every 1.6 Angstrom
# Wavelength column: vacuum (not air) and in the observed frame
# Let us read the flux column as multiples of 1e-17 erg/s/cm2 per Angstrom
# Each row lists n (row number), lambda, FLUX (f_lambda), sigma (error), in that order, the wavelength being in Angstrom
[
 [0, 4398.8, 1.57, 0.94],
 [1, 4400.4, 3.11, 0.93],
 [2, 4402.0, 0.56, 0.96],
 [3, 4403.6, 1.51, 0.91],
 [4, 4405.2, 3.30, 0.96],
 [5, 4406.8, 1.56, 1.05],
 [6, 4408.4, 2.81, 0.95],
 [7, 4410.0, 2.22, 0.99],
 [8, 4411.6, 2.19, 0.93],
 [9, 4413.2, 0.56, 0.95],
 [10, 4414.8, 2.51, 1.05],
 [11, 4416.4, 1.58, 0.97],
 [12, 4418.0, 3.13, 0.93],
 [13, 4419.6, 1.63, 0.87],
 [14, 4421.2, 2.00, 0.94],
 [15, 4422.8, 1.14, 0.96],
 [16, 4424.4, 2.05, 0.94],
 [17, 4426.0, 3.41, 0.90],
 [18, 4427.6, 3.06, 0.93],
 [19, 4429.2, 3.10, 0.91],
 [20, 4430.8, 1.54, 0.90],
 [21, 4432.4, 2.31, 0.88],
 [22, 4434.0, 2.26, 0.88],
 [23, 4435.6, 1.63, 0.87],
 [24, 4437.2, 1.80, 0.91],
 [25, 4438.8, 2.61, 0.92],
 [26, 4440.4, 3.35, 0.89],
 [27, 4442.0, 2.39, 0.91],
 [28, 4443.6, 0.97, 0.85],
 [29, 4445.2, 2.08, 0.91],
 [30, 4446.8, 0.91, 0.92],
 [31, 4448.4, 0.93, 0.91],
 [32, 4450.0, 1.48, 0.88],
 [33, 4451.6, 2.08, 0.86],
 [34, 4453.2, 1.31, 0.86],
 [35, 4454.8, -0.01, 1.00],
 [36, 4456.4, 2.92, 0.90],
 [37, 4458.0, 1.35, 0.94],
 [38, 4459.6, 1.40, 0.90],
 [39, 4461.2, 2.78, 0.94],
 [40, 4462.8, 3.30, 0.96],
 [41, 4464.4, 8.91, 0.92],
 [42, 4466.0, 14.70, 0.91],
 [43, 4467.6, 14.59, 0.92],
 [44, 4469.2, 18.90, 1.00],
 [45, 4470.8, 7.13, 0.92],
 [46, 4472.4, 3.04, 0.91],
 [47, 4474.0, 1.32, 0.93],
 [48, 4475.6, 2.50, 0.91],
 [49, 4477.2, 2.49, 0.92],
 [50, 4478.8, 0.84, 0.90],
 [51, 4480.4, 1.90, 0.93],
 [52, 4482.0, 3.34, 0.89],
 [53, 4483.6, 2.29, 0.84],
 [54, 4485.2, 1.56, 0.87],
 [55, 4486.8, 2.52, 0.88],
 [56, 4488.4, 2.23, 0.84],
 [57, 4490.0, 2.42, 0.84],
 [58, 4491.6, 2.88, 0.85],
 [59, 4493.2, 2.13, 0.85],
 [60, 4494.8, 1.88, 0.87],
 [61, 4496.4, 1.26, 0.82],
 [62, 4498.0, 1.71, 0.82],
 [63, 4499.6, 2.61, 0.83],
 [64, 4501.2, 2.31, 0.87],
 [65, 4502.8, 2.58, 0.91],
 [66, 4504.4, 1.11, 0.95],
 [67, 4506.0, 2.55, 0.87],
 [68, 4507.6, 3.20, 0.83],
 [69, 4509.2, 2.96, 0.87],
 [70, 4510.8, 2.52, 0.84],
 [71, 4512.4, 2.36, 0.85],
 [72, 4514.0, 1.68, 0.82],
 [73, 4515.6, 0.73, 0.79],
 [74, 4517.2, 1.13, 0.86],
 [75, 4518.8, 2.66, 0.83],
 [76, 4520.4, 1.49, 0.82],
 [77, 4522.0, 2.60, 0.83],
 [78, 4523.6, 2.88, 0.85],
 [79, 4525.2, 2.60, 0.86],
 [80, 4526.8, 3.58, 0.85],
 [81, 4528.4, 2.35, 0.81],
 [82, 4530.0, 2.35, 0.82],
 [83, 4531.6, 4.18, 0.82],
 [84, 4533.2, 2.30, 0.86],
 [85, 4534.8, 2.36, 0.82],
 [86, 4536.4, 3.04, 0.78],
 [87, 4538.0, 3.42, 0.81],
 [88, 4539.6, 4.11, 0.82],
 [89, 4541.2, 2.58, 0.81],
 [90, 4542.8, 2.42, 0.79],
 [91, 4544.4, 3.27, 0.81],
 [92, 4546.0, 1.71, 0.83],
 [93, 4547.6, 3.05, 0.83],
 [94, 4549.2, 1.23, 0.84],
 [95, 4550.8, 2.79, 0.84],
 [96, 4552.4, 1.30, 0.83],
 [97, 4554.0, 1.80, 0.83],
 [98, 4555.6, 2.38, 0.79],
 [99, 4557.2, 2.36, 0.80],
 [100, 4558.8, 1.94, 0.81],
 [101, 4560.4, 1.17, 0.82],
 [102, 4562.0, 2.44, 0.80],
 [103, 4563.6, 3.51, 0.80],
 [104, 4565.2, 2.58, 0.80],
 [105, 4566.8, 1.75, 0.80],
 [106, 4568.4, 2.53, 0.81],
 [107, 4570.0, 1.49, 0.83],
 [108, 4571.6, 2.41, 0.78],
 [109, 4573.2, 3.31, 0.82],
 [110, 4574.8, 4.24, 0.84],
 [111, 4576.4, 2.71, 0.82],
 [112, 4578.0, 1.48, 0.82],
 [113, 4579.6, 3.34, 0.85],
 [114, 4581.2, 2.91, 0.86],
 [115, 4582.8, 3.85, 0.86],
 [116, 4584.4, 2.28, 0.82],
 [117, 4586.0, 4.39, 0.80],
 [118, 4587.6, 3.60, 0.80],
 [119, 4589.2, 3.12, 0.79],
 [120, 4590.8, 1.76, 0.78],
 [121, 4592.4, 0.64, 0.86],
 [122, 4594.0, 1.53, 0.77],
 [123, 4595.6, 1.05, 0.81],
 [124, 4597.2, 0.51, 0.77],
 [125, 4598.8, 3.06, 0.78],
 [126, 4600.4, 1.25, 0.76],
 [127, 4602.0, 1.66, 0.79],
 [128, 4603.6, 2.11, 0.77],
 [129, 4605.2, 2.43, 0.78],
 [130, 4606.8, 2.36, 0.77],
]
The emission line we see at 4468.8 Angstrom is [O II] 3727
